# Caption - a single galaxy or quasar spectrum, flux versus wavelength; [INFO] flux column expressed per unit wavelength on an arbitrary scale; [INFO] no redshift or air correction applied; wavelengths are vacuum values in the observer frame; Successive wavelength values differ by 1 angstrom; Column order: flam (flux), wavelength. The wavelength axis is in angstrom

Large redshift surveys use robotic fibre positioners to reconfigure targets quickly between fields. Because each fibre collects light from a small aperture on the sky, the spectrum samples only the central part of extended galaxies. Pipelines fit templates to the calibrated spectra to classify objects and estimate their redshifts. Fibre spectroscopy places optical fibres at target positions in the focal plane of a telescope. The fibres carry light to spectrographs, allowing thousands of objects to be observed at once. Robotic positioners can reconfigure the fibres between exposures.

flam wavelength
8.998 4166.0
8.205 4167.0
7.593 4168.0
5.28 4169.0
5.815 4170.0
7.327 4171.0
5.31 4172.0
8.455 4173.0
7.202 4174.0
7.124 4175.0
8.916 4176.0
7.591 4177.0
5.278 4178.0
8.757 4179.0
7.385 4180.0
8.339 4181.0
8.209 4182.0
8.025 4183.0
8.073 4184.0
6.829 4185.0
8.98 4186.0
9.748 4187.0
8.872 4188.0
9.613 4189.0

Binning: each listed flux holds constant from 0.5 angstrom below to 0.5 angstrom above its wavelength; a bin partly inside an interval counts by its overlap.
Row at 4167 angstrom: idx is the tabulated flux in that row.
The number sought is 8.205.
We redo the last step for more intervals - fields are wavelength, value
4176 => 8.916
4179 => 8.757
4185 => 6.829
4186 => 8.98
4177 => 7.591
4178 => 5.278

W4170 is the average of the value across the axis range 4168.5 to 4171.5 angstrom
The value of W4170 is 6.14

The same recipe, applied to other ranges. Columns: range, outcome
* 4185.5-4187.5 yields 9.36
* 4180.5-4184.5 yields 8.16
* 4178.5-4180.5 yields 8.07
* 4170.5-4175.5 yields 7.08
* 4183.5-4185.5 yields 7.45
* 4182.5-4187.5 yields 8.33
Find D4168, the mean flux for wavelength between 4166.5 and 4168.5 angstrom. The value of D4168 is 7.9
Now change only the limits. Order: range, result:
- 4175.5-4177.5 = 8.25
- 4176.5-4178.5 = 6.43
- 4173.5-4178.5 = 7.22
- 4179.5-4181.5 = 7.86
